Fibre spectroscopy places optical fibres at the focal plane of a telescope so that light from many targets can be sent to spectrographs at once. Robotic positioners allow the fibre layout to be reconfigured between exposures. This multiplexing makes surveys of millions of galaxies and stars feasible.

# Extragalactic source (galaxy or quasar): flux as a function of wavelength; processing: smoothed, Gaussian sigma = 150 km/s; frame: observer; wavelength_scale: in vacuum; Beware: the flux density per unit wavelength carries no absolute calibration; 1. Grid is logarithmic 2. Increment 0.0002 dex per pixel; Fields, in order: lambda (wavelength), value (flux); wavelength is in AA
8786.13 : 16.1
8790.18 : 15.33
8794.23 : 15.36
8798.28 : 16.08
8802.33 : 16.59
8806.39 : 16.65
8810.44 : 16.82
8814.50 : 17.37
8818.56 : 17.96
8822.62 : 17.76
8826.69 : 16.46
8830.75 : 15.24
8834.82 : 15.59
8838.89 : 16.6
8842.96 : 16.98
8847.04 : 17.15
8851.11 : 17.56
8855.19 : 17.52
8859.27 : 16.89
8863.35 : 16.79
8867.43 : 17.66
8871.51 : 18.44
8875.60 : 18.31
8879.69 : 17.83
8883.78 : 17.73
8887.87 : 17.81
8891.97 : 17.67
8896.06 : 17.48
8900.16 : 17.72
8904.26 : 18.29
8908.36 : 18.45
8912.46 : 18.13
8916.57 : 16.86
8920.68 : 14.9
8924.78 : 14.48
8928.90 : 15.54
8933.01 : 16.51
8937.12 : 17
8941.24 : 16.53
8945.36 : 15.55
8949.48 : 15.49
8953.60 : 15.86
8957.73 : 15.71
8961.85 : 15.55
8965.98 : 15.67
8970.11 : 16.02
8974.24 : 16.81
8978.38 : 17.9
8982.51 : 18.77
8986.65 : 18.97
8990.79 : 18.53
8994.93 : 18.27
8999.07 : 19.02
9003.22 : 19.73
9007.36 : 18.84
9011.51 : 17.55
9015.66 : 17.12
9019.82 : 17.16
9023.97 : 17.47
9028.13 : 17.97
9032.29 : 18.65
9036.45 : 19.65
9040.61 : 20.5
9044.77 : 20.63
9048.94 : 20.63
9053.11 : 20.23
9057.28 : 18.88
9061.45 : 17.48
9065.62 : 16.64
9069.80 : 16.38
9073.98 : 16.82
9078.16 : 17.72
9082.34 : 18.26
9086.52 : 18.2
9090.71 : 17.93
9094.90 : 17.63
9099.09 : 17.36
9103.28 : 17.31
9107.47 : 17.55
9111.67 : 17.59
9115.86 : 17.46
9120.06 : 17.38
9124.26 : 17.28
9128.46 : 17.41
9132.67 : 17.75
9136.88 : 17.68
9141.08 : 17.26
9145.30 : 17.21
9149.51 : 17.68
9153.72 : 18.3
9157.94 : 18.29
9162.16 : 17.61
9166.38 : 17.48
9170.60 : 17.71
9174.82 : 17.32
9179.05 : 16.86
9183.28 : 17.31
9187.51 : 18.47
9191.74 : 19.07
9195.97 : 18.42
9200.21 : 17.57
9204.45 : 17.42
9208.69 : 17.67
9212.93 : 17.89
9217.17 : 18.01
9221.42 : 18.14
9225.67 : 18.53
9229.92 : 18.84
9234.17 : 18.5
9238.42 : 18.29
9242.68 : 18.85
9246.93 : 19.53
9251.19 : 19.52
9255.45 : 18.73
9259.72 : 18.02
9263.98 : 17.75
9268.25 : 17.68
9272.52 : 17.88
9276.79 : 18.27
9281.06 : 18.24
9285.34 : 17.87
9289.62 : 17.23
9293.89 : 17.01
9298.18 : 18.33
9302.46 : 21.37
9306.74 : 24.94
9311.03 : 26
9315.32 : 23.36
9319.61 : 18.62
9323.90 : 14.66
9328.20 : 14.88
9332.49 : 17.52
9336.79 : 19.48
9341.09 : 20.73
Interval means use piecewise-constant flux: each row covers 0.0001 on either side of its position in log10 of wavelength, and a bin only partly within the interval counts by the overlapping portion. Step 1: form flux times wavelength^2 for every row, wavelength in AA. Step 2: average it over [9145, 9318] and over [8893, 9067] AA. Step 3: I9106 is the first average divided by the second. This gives 1.1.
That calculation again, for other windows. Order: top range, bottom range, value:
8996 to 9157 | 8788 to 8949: 1.12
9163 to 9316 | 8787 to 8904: 1.19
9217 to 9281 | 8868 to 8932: 1.15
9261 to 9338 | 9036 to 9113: 1.09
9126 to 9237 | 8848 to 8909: 1.08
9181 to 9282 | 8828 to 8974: 1.17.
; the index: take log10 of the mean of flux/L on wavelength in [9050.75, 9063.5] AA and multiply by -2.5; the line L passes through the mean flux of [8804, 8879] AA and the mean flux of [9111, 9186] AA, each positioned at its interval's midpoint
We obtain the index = -0.09 mag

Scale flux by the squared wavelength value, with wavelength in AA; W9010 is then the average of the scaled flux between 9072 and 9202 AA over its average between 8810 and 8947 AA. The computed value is 1.10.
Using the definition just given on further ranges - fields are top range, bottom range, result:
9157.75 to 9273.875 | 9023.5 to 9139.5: 1.03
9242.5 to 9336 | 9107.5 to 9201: 1.10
